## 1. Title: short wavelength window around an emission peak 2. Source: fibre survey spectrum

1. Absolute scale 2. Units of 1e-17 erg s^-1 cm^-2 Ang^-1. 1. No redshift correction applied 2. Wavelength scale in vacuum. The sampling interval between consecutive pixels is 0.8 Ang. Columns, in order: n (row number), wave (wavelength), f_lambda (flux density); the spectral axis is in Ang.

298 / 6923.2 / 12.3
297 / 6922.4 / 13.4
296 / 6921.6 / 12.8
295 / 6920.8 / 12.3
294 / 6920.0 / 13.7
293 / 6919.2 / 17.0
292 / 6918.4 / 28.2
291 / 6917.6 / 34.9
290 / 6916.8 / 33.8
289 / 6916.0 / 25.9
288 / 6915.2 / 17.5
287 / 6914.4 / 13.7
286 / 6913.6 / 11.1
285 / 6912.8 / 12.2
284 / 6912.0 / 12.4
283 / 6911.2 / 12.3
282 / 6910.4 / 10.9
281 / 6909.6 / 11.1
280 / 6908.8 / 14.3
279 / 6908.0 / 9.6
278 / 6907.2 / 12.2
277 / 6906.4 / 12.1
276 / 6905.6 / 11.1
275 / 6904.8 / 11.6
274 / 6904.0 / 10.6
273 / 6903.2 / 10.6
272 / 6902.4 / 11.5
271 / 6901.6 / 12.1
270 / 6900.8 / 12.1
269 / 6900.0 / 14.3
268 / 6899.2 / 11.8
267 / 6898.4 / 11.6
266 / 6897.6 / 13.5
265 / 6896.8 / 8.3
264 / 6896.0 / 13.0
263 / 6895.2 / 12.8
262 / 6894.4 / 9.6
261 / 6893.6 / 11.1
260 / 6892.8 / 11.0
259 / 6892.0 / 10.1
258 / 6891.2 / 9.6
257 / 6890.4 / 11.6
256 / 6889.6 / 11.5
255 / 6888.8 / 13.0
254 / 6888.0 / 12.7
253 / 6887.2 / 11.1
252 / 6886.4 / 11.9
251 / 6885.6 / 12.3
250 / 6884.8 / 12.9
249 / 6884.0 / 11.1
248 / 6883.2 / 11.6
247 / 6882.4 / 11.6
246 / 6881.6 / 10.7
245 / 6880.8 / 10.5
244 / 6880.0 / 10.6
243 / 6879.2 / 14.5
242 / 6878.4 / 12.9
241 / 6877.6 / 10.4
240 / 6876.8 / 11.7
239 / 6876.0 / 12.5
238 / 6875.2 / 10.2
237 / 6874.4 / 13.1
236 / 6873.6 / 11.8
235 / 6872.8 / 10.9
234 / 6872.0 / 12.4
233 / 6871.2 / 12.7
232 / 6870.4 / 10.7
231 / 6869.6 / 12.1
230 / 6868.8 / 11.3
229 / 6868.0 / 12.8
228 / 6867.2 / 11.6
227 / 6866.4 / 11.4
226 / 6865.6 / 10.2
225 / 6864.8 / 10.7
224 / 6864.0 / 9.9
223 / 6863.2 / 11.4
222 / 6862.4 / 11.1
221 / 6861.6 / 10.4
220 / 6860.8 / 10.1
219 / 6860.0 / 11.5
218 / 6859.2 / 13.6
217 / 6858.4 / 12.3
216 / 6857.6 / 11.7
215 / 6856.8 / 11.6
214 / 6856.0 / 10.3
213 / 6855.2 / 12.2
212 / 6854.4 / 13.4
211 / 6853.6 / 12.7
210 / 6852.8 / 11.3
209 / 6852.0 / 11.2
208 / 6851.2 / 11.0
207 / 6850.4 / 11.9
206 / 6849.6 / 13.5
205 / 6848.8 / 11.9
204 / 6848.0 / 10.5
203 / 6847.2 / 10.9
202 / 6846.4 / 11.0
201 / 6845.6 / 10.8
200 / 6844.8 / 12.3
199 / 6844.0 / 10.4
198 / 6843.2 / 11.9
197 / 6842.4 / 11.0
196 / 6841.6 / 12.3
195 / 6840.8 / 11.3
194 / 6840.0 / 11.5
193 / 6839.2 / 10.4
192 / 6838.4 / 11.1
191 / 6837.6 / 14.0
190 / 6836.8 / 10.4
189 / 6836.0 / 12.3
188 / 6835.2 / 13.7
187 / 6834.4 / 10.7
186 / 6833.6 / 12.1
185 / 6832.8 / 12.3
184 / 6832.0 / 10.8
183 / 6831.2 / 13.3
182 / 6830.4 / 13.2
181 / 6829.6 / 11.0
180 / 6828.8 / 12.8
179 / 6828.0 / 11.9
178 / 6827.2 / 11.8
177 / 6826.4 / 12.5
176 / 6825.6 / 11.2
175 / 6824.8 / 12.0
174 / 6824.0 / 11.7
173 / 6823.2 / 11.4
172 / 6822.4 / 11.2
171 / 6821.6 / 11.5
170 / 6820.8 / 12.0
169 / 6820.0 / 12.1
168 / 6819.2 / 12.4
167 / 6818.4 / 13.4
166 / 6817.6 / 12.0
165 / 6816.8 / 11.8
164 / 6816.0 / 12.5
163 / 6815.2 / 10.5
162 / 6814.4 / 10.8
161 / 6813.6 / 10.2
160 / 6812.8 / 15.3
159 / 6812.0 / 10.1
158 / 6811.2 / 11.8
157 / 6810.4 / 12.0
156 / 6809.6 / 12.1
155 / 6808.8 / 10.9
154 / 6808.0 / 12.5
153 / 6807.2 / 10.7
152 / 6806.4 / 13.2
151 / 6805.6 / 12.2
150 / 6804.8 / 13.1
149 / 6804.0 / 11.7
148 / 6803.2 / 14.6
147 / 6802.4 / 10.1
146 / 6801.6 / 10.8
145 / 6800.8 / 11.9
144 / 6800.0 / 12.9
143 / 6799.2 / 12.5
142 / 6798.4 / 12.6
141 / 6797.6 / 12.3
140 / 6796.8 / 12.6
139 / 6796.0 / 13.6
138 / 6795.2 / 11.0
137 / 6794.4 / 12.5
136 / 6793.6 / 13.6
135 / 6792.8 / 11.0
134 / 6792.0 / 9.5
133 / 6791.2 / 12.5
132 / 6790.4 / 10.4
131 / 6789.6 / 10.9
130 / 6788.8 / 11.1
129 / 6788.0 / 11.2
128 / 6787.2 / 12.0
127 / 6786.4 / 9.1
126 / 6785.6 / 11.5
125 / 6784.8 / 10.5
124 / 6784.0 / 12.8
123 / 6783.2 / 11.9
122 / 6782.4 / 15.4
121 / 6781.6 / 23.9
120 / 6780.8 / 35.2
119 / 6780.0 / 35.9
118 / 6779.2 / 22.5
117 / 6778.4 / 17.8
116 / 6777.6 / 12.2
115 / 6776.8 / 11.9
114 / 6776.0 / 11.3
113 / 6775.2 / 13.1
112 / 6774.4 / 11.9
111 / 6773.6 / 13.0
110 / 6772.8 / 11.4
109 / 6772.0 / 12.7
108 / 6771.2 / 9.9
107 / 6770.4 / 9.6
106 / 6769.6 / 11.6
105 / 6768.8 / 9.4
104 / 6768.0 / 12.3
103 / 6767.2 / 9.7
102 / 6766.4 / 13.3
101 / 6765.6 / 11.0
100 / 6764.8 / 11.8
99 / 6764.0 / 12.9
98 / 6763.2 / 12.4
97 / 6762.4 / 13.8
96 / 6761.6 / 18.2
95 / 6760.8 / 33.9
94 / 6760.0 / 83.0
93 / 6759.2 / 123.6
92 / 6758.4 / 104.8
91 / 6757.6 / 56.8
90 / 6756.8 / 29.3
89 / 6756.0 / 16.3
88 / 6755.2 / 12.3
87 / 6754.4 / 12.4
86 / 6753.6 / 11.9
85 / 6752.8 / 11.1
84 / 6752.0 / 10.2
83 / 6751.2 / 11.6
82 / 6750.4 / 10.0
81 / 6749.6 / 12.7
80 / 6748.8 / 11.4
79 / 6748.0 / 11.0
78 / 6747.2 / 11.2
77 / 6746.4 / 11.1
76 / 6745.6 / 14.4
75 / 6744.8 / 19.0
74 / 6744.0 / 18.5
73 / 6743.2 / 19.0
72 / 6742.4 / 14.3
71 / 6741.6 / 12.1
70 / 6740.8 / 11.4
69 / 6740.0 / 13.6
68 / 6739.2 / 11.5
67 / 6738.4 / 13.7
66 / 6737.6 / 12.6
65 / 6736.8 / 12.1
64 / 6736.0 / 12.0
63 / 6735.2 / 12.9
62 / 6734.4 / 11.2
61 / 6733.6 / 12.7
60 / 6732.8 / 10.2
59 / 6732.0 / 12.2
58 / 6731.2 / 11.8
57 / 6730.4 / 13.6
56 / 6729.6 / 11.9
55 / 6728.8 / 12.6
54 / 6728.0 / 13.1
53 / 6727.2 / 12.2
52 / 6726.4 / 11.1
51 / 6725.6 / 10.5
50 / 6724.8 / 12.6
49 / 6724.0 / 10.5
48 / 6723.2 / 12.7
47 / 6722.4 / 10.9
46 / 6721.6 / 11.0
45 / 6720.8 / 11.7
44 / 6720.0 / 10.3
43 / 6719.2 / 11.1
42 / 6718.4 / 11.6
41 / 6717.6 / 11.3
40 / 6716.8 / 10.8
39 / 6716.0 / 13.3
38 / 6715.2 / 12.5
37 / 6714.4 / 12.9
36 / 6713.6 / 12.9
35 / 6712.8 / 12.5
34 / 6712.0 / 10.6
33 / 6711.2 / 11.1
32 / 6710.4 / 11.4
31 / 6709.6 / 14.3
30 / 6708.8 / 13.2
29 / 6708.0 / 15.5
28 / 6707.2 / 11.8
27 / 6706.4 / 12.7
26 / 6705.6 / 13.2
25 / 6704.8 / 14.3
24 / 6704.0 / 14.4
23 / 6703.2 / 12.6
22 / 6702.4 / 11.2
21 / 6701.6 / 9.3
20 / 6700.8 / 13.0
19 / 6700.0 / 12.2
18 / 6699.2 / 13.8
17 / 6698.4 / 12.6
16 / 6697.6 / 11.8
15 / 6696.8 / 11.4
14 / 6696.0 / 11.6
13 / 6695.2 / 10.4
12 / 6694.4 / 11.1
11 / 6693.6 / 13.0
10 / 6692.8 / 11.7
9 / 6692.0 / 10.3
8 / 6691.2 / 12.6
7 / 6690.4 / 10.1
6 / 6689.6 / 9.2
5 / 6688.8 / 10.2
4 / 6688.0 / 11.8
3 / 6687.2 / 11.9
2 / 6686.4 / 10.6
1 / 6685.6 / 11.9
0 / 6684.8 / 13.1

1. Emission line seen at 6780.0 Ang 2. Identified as [N II]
